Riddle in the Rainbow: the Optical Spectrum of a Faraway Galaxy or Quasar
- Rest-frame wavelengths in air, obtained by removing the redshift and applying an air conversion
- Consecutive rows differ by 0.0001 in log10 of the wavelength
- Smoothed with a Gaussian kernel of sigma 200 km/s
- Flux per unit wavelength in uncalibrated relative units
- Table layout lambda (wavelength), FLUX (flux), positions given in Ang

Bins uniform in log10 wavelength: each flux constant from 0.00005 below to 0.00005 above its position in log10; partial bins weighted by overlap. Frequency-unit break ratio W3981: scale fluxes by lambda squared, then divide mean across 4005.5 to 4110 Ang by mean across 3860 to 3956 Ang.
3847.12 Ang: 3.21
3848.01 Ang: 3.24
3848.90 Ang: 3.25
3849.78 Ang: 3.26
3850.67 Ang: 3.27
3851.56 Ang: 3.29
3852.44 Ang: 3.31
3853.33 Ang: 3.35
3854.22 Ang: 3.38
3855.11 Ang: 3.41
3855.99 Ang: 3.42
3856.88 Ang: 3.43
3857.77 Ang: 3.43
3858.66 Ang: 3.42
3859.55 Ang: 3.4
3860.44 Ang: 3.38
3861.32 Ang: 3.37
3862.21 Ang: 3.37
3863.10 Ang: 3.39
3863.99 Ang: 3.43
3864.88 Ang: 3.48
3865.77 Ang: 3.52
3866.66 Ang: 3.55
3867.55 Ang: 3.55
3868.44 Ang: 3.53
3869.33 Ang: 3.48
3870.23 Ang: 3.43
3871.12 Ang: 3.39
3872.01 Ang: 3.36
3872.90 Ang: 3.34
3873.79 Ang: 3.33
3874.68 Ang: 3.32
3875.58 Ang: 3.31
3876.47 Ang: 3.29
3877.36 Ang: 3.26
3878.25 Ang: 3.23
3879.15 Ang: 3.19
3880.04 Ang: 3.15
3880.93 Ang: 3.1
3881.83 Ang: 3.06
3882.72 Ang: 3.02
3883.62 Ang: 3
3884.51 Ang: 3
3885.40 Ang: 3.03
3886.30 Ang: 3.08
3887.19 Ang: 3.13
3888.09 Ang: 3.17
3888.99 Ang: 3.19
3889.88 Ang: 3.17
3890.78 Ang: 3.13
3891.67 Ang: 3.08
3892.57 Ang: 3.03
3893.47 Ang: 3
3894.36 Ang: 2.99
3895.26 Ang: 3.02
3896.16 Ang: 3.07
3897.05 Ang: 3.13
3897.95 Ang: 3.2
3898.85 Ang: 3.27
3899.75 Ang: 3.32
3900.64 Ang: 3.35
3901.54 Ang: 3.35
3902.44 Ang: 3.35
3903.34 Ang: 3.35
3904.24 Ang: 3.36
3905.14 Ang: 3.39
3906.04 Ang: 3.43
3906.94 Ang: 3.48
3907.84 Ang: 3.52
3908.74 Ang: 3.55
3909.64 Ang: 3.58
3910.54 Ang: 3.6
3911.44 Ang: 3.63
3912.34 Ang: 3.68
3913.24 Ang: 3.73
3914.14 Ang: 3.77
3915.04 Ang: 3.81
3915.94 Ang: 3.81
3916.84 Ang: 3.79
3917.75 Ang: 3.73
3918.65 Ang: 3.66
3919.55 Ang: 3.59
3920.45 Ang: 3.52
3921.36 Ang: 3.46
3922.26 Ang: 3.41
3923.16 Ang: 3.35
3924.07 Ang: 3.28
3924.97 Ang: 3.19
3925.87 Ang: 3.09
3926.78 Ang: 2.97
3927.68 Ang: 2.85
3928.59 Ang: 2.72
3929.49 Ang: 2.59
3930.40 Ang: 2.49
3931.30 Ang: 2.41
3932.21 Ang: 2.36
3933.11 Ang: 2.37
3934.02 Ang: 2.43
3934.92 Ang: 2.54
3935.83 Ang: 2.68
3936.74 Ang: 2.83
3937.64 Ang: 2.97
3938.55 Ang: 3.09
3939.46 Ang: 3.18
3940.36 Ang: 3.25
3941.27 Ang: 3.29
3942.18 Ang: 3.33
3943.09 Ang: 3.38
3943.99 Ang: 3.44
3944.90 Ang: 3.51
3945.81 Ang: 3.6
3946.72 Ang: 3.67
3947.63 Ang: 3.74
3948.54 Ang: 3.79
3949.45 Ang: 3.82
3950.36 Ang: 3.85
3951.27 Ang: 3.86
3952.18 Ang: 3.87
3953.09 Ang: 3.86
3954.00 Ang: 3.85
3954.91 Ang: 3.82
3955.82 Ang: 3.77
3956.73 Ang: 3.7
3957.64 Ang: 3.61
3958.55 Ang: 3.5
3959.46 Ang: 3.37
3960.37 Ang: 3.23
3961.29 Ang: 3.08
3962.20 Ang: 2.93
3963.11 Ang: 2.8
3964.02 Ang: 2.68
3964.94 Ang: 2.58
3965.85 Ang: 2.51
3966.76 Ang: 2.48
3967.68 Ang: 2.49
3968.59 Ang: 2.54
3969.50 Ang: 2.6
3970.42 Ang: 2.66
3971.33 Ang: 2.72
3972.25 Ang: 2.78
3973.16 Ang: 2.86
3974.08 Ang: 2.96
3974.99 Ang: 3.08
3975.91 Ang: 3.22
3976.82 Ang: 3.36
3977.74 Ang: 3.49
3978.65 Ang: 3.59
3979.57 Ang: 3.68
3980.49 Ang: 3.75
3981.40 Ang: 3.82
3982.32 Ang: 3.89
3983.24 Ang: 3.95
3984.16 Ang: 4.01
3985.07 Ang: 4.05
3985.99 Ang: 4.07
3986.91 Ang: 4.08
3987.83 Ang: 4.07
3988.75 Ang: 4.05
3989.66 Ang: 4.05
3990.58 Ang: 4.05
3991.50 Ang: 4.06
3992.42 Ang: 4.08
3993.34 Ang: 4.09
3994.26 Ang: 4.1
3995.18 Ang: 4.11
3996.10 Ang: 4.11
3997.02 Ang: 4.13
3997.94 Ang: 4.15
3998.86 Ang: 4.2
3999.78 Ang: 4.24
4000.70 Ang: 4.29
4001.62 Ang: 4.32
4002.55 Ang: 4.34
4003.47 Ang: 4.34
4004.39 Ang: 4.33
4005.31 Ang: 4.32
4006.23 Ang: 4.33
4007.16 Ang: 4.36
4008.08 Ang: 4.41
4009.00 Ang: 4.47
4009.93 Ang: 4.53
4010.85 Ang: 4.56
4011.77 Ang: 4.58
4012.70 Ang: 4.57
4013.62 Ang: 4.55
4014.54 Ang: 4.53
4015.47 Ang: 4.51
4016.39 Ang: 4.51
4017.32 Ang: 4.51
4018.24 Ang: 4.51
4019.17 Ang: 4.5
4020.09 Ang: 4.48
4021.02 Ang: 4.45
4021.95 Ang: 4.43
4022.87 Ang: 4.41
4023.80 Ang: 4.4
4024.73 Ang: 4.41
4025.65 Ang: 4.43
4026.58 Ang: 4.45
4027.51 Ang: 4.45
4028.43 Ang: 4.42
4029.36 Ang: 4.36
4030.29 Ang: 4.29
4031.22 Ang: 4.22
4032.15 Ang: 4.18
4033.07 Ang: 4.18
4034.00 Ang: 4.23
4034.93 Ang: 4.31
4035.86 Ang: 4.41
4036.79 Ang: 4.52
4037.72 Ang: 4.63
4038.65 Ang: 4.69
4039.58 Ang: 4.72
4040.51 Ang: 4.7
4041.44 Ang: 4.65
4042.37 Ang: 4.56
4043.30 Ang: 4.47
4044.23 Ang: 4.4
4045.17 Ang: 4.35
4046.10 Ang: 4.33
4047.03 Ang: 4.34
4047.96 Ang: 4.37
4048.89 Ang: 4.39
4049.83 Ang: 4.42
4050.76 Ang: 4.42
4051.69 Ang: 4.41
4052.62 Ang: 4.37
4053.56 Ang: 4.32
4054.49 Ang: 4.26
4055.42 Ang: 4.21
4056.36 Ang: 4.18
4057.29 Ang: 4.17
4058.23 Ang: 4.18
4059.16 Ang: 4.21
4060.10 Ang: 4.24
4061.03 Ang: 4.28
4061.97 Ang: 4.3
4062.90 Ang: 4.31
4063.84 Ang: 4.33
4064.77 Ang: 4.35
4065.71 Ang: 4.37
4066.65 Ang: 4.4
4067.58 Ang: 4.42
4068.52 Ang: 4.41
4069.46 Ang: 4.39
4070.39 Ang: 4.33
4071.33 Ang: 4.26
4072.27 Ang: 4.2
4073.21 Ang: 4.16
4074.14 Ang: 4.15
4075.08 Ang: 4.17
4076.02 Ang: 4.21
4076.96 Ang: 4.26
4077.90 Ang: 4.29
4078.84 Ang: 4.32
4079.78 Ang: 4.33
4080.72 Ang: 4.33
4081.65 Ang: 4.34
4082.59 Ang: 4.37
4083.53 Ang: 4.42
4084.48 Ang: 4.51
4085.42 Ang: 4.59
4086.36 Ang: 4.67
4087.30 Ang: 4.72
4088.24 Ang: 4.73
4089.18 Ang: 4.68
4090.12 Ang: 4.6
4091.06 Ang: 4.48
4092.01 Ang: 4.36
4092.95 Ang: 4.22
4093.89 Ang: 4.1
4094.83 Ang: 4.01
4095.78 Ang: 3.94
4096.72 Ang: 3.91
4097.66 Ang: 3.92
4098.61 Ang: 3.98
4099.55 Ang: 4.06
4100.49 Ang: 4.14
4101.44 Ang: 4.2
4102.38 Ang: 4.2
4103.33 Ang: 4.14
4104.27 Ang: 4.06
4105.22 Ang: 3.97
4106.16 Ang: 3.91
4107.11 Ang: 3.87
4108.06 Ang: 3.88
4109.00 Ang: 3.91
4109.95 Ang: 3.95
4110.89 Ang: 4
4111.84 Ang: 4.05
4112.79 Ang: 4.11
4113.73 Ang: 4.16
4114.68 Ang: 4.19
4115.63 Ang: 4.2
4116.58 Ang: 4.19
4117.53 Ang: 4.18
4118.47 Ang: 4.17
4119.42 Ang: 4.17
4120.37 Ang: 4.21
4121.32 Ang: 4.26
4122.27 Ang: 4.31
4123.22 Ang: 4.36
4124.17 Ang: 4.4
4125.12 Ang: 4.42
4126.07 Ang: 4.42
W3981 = 1.4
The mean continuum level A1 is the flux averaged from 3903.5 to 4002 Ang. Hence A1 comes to 3.43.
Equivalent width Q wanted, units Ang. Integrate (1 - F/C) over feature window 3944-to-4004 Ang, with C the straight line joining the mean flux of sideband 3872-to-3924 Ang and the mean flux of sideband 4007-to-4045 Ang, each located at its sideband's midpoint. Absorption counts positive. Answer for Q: 6.1 Ang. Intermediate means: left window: 3.33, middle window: 3.6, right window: 4.46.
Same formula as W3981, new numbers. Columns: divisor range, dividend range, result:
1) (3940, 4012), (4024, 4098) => 1.23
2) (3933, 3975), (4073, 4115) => 1.42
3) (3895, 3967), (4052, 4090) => 1.41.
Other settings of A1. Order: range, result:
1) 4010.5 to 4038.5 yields 4.44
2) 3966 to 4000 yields 3.6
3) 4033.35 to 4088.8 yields 4.38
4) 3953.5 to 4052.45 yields 4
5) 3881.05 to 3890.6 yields 3.08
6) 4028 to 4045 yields 4.44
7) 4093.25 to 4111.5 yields 4.01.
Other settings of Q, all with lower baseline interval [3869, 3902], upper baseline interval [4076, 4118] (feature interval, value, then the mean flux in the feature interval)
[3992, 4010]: -2.4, 4.26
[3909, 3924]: -1.3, 3.62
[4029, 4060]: -3.3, 4.37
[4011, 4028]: -2.9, 4.48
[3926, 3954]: 2.3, 3.17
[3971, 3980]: 1.1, 3.18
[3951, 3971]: 2.2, 3.16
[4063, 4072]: -0.6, 4.35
